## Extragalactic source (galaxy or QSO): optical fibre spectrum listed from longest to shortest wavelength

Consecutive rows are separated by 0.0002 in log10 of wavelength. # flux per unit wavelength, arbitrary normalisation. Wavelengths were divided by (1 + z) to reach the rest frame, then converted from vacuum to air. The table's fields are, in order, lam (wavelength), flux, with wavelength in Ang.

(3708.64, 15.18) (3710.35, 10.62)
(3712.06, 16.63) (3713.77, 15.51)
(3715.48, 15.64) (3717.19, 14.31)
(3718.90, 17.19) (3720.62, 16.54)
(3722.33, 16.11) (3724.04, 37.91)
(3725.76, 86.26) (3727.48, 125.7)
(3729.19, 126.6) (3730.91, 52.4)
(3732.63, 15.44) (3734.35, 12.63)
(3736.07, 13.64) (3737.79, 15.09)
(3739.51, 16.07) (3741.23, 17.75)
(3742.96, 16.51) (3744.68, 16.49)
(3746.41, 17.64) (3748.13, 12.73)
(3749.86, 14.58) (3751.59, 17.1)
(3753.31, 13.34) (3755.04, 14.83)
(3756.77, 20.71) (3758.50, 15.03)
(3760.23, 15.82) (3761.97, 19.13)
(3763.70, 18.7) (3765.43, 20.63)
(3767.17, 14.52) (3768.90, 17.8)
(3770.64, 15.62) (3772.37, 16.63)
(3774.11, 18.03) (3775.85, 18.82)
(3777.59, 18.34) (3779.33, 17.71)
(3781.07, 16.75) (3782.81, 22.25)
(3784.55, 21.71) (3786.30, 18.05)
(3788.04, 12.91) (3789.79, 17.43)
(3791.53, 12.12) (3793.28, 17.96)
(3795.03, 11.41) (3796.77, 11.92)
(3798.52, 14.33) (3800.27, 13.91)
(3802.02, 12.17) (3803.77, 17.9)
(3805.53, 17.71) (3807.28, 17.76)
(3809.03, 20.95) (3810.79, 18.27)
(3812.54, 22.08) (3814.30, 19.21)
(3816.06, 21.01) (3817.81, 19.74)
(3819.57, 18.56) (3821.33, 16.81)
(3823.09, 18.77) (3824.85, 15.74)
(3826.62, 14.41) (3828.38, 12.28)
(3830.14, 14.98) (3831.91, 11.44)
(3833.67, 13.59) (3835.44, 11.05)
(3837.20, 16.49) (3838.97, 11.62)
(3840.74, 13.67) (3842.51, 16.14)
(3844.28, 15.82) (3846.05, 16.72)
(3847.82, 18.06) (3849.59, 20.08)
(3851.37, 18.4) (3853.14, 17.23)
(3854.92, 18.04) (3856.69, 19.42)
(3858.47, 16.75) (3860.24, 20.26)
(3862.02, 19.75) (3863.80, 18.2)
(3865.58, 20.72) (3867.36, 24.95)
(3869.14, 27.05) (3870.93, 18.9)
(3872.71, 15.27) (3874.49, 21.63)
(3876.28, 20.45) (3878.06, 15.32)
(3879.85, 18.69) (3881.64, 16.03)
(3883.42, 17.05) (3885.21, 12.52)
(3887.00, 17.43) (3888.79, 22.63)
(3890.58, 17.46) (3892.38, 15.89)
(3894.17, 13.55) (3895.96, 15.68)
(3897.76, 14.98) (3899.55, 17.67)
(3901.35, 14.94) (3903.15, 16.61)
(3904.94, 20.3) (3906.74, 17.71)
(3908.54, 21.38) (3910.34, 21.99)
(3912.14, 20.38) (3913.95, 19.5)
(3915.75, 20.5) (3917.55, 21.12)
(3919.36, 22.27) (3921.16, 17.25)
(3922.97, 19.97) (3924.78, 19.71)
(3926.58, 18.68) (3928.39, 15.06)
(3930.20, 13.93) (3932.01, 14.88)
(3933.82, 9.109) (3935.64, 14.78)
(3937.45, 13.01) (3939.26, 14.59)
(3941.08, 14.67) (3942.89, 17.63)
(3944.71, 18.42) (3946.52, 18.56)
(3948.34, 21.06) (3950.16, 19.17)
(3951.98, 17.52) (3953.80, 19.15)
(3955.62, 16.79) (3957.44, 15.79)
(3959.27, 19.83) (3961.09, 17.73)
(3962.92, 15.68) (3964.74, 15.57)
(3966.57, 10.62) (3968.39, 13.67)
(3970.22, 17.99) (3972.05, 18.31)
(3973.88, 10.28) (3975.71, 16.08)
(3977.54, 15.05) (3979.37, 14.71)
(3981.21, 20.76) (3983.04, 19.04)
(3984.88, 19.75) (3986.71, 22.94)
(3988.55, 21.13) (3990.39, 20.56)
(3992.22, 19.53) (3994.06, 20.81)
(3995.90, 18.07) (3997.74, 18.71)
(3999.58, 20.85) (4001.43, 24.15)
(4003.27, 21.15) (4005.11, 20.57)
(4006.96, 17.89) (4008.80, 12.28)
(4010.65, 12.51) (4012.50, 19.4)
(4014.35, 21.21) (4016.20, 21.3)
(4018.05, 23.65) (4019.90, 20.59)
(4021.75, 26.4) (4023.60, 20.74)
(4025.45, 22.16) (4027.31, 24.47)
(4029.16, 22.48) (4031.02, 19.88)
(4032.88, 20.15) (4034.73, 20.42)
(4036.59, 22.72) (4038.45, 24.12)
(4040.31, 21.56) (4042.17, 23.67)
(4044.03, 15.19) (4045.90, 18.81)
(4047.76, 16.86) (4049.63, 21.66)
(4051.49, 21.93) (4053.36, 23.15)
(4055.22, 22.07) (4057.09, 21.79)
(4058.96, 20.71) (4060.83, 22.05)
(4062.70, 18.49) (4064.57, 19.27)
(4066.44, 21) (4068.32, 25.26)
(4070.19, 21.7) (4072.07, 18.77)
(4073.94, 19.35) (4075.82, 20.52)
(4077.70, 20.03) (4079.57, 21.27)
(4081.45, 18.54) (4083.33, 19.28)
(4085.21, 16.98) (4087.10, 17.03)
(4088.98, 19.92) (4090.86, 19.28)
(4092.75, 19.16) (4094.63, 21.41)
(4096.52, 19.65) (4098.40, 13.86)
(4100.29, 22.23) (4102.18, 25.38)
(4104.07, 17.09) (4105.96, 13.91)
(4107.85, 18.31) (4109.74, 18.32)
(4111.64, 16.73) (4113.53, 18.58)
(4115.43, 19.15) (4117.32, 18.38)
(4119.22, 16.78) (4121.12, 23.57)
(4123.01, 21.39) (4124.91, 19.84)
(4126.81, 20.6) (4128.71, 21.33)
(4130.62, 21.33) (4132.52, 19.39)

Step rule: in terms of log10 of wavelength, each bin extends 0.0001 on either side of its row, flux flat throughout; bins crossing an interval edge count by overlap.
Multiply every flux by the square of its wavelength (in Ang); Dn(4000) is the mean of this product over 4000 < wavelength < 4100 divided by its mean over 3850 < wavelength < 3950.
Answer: 1.22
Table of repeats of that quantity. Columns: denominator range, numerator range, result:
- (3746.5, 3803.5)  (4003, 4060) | 1.44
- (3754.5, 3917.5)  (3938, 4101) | 1.22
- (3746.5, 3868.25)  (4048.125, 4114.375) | 1.34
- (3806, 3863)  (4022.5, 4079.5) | 1.38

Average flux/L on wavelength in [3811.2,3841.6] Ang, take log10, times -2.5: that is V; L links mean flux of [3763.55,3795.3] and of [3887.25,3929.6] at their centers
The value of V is 0.110 mag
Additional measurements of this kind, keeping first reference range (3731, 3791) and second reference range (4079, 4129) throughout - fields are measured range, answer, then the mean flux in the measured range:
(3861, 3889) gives -0.07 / 19.1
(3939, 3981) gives 0.11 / 16.6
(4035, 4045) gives -0.14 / 21.4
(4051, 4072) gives -0.14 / 21.5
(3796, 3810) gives 0.10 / 15.9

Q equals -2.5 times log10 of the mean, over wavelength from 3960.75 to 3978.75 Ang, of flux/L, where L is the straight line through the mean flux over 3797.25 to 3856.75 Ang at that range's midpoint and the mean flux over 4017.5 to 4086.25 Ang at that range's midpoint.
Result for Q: 0.28 mag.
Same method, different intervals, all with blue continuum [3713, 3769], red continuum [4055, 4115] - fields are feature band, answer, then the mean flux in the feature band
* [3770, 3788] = 0.39 mag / 18.2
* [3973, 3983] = 0.36 mag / 15.7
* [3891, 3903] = 0.45 mag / 15.6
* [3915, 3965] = 0.29 mag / 17.2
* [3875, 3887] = 0.38 mag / 16.9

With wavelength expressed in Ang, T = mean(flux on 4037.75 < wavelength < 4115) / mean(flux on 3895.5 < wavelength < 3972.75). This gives 1.15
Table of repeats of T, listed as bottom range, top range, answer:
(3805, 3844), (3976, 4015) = 1.16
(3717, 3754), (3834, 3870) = 0.56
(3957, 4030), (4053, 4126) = 1.04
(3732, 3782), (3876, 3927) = 1.10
